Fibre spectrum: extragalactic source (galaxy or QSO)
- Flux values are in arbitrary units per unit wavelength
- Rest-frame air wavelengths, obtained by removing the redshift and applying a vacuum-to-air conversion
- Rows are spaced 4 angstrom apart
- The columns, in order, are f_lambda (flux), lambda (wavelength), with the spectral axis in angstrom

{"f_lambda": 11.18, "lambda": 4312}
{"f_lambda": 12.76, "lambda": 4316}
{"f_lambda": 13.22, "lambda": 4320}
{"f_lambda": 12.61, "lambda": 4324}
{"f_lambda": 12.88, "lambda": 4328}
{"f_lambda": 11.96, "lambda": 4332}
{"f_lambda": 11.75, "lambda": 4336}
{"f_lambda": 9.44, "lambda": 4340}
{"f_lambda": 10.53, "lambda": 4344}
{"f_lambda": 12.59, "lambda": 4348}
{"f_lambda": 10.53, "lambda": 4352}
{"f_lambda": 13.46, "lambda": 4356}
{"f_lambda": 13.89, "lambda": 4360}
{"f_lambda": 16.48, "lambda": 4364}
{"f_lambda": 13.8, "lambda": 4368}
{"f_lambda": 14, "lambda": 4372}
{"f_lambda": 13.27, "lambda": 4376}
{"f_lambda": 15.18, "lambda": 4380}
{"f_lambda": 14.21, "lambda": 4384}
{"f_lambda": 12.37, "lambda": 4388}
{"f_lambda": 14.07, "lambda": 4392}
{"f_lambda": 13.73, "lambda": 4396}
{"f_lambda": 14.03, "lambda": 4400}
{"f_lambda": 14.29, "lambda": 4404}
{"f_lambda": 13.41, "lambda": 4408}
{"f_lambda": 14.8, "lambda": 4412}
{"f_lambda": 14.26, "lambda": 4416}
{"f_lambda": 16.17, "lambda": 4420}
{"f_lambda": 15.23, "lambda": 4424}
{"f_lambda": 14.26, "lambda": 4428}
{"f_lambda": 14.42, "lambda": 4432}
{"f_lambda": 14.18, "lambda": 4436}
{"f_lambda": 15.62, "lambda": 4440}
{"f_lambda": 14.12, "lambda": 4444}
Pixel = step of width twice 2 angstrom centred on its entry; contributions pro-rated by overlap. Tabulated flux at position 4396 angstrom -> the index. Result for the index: 13.73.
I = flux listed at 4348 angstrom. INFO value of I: 12.59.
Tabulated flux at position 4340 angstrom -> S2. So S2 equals 9.44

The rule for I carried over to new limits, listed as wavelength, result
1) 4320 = 13.22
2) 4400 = 14.03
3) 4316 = 12.76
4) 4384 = 14.21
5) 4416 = 14.26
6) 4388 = 12.37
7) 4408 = 13.41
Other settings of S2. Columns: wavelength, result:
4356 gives 13.46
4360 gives 13.89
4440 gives 15.62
